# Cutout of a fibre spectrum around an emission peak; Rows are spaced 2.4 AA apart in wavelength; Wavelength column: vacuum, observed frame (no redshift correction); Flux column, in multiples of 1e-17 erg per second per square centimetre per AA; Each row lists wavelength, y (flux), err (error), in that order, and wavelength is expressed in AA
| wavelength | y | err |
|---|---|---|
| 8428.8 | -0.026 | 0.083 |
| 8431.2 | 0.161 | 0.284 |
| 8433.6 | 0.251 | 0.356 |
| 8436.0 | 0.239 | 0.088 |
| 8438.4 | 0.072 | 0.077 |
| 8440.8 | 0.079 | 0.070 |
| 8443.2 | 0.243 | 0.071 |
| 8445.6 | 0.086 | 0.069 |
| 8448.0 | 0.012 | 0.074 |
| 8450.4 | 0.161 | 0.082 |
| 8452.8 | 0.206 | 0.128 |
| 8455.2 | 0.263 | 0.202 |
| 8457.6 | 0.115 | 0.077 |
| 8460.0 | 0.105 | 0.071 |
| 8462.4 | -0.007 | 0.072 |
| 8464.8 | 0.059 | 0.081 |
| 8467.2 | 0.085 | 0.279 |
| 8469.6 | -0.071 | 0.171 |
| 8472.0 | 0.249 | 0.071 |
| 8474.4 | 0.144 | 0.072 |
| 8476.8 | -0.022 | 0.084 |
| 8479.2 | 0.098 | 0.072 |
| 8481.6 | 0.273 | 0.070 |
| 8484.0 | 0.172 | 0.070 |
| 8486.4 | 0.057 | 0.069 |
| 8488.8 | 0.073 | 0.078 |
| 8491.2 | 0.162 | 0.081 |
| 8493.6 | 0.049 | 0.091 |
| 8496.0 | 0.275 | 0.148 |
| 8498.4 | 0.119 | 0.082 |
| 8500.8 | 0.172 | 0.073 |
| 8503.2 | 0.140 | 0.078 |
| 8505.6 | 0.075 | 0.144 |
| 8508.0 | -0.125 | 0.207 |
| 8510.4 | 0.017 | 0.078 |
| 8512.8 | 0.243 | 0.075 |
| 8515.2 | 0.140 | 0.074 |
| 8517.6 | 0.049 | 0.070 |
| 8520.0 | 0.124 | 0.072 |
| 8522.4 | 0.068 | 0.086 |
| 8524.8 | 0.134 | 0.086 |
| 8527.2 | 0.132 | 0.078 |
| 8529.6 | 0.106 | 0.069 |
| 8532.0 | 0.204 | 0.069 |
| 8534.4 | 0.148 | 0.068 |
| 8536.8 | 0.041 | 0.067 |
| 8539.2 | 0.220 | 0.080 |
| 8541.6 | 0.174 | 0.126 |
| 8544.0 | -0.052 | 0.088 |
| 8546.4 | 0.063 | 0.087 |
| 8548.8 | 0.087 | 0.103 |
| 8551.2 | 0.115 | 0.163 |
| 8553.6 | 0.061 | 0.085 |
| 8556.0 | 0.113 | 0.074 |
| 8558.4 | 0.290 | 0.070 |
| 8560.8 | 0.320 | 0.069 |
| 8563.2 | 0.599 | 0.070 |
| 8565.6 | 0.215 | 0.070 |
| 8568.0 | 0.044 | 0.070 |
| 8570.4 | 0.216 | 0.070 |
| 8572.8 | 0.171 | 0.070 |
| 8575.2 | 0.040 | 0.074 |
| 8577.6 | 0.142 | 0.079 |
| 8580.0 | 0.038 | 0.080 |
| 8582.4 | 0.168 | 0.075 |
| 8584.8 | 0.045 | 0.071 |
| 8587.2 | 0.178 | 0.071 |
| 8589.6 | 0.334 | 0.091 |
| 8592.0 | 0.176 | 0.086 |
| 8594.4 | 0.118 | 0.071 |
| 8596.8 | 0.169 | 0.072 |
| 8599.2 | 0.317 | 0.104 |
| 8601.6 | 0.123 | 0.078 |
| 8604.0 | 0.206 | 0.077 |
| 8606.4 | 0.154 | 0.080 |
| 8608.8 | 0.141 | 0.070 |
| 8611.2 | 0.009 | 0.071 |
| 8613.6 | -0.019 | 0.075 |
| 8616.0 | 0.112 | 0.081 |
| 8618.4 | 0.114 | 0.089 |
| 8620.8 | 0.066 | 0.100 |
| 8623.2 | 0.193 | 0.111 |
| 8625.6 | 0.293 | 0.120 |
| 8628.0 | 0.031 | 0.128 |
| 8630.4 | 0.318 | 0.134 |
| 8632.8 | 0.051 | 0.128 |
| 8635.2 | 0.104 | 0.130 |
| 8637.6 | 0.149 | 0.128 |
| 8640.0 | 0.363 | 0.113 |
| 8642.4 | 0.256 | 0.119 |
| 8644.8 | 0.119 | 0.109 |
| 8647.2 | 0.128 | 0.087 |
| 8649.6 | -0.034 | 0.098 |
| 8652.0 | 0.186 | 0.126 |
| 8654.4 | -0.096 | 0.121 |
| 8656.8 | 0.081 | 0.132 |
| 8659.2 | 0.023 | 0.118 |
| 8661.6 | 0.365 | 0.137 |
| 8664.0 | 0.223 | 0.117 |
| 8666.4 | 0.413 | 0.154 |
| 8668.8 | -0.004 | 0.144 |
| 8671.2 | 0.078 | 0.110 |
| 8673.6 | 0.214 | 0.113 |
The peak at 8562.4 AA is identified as Hgamma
